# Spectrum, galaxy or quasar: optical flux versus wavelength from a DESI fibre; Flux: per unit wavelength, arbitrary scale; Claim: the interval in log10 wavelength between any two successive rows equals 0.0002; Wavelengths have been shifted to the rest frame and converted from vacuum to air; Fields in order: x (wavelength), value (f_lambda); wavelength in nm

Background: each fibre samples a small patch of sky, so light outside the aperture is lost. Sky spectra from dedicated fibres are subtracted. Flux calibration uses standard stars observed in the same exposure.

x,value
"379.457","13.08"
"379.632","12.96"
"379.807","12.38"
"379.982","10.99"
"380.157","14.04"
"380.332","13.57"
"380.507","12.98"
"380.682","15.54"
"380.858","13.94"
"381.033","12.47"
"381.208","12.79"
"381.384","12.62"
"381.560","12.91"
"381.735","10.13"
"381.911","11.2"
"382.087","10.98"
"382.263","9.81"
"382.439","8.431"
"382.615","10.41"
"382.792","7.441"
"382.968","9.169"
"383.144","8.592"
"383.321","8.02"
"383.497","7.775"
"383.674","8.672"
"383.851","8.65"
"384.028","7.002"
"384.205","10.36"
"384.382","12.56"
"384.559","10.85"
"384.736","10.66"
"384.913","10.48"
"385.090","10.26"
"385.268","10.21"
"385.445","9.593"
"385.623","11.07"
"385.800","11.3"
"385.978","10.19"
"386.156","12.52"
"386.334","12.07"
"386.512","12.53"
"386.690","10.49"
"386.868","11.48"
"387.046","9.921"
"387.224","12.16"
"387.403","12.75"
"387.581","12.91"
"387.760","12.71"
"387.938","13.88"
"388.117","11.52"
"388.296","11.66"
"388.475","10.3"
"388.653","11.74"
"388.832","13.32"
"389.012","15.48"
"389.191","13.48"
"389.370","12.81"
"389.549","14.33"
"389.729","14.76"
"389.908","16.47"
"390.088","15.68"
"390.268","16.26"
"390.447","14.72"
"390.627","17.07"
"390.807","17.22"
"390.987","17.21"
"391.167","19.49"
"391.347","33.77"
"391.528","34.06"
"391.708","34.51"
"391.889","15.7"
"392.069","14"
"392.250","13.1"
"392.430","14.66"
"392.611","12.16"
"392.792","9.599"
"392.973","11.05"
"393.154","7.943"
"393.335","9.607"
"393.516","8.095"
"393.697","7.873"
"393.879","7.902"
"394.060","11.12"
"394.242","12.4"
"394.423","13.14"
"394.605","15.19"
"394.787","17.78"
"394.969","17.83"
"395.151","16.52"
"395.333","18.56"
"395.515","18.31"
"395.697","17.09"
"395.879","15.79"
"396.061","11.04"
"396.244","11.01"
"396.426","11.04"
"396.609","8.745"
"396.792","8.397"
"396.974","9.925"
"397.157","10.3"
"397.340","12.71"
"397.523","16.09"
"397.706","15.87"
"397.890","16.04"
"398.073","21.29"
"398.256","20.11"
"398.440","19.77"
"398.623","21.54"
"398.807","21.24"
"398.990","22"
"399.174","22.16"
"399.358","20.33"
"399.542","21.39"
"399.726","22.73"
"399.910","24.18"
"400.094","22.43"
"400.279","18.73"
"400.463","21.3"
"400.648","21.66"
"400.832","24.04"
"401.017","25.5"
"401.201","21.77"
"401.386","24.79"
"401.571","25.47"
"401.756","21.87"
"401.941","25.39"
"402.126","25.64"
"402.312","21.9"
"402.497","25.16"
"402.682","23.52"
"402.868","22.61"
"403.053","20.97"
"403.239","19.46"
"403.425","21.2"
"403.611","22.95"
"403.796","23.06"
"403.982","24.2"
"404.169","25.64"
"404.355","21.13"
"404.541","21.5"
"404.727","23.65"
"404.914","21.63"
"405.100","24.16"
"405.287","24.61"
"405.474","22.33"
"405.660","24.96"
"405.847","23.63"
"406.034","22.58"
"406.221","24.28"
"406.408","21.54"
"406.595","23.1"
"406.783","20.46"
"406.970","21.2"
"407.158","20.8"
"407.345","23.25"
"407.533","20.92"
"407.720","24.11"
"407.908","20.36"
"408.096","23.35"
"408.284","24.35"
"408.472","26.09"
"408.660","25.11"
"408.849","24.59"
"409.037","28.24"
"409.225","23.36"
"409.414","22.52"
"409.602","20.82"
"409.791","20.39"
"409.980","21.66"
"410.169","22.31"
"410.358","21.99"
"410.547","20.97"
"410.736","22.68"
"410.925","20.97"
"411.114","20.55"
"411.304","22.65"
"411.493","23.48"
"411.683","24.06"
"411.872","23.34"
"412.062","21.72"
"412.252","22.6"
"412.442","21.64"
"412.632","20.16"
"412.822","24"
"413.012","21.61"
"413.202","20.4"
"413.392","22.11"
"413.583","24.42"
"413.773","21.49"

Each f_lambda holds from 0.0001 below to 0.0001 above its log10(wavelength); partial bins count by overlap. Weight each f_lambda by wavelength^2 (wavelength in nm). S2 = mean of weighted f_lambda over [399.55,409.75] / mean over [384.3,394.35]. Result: 1.83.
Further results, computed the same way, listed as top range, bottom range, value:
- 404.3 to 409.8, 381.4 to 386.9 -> 2.53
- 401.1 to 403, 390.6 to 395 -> 1.59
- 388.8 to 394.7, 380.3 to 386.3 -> 1.50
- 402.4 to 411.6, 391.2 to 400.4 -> 1.47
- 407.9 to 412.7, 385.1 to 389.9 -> 2.09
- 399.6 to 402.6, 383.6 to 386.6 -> 2.39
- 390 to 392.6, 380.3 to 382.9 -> 1.77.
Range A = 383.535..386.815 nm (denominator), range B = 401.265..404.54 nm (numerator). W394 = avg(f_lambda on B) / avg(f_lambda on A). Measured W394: 2.2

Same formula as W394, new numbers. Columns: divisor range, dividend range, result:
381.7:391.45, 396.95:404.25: 1.73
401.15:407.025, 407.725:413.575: 0.98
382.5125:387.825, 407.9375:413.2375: 2.18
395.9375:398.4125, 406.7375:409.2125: 1.73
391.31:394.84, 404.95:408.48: 1.54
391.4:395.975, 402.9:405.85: 1.51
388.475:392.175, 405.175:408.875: 1.29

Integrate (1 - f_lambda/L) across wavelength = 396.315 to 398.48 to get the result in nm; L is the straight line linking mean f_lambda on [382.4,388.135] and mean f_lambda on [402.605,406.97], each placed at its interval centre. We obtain 0.50 nm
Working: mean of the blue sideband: 10.5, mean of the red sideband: 22.7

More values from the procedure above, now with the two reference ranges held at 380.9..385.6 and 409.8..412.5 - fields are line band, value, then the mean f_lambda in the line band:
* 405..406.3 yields -0.26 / 23.8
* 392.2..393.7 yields 0.39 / 10.5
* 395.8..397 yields 0.37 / 10.9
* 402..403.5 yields -0.33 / 22.6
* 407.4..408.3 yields -0.08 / 22.5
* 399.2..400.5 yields -0.33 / 21.6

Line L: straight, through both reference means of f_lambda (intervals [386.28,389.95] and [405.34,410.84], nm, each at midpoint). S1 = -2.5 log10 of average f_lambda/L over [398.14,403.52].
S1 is -0.17 mag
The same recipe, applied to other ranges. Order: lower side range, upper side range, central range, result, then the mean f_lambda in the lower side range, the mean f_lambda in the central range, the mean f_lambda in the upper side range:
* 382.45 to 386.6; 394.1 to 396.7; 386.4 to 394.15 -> -0.16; 9.99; 14.4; 14.5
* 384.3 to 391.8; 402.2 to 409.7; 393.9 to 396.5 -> 0.22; 14.5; 14.6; 23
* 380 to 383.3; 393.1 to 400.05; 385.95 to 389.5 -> 0.07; 11.4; 12.3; 15.5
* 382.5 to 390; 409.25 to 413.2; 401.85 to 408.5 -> -0.18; 11.3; 22.9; 22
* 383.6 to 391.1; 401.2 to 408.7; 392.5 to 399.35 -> 0.23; 12.4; 14.3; 23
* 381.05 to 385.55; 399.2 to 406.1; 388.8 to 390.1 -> -0.03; 10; 14.5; 22.9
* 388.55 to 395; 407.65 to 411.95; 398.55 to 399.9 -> -0.18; 15.3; 21.8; 22.9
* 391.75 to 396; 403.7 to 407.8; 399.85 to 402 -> -0.21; 13.5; 23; 22.9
